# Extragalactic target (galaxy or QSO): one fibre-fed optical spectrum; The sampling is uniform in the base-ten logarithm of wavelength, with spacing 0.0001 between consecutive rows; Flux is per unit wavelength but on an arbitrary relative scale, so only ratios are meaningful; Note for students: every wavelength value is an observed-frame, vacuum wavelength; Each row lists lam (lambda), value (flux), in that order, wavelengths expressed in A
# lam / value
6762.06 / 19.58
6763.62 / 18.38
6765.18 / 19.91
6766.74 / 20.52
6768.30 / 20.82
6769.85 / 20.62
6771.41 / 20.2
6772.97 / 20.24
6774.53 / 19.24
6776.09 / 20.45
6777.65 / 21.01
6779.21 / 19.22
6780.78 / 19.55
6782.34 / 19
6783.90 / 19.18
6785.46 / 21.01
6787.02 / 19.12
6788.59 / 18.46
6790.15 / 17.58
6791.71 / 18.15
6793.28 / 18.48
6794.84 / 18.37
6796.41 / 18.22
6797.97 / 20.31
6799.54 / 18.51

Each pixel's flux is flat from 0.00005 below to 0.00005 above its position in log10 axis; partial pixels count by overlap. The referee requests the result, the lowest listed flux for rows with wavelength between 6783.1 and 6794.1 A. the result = 17.58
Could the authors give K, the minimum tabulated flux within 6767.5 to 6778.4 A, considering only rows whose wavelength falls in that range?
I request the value 19.24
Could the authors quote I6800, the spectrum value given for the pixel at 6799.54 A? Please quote 18.51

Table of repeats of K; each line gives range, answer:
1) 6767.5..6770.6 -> 20.62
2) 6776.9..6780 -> 19.22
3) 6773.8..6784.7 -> 19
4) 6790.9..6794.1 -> 18.15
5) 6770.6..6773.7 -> 20.2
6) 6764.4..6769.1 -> 19.91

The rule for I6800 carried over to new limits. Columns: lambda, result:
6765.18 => 19.91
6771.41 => 20.2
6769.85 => 20.62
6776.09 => 20.45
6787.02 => 19.12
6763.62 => 18.38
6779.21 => 19.22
